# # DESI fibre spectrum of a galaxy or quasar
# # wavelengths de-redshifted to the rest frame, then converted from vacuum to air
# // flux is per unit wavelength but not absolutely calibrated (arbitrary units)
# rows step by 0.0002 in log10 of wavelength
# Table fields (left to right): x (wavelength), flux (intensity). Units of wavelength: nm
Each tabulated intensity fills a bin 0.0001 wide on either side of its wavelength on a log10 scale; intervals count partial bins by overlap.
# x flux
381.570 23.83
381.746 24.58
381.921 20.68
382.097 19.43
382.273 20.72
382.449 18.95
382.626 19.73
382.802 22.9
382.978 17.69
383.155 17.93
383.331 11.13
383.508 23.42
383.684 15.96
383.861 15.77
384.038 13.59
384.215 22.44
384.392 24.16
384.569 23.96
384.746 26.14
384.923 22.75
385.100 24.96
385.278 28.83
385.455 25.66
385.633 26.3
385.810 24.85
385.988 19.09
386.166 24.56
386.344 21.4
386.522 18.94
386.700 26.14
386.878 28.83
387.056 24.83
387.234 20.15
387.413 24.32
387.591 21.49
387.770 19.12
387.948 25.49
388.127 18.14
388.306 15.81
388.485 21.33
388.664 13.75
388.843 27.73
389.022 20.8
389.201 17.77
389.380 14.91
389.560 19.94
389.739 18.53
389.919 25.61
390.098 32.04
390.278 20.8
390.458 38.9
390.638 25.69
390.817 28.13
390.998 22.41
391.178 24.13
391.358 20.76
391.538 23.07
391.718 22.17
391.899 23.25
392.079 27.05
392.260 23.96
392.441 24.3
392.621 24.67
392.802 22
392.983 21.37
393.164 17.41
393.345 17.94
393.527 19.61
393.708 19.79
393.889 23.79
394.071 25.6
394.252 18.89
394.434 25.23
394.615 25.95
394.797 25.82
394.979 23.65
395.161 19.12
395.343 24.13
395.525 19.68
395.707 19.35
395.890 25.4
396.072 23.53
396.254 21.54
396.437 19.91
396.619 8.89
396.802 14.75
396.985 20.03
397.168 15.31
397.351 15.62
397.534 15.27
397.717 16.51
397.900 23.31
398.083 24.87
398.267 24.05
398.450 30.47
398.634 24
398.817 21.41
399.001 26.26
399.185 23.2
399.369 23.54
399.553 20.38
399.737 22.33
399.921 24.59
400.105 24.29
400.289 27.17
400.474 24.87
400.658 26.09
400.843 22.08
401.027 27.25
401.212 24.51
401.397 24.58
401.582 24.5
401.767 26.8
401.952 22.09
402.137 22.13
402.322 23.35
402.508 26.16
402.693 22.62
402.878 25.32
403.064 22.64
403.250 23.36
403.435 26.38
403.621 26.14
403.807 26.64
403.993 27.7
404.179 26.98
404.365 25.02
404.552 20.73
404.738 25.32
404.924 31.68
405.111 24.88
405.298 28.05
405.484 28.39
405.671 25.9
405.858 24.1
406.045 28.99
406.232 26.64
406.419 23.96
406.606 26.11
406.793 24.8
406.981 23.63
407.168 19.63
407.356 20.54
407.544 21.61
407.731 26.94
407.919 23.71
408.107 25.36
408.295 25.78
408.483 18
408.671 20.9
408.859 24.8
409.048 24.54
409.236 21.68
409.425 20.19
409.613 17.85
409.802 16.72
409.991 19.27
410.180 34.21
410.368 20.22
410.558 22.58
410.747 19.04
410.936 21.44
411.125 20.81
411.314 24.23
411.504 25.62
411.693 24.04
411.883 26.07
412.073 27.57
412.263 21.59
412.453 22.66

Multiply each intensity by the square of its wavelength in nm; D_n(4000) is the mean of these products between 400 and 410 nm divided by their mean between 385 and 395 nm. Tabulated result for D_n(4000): 1.1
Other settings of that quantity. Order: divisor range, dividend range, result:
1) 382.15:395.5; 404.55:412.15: 1.18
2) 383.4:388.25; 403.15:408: 1.24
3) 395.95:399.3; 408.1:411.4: 1.14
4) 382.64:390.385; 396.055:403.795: 1.12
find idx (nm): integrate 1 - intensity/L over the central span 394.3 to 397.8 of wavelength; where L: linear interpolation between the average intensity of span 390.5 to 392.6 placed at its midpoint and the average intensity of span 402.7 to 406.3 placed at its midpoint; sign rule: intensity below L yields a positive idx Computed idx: 0.70 nm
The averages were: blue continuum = 24.4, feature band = 20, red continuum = 26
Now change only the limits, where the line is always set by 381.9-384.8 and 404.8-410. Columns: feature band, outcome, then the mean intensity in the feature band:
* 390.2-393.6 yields -0.41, 23.6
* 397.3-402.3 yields -0.22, 23.5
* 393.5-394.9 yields -0.11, 23.3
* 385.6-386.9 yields -0.21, 23.4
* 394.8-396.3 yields -0.04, 22.3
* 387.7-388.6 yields 0.03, 19.8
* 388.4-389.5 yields 0.06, 19.4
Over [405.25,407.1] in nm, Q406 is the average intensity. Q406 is 25.9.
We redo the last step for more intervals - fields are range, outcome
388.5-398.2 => 21.8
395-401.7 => 22.1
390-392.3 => 25.6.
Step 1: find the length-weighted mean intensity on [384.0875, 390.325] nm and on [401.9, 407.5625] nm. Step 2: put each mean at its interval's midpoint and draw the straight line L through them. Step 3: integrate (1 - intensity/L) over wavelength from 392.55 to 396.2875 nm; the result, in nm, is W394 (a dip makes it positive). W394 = 0.23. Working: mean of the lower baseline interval 22.6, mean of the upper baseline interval 24.9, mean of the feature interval 22.1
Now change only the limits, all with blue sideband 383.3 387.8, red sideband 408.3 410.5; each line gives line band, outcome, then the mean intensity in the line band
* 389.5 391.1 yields -0.25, 25.9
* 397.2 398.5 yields 0.07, 20.9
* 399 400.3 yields -0.09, 23.6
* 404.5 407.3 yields -0.46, 25.5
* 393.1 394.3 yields 0.09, 20.6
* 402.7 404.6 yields -0.27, 25.1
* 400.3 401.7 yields -0.19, 25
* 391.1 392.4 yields -0.07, 23.5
